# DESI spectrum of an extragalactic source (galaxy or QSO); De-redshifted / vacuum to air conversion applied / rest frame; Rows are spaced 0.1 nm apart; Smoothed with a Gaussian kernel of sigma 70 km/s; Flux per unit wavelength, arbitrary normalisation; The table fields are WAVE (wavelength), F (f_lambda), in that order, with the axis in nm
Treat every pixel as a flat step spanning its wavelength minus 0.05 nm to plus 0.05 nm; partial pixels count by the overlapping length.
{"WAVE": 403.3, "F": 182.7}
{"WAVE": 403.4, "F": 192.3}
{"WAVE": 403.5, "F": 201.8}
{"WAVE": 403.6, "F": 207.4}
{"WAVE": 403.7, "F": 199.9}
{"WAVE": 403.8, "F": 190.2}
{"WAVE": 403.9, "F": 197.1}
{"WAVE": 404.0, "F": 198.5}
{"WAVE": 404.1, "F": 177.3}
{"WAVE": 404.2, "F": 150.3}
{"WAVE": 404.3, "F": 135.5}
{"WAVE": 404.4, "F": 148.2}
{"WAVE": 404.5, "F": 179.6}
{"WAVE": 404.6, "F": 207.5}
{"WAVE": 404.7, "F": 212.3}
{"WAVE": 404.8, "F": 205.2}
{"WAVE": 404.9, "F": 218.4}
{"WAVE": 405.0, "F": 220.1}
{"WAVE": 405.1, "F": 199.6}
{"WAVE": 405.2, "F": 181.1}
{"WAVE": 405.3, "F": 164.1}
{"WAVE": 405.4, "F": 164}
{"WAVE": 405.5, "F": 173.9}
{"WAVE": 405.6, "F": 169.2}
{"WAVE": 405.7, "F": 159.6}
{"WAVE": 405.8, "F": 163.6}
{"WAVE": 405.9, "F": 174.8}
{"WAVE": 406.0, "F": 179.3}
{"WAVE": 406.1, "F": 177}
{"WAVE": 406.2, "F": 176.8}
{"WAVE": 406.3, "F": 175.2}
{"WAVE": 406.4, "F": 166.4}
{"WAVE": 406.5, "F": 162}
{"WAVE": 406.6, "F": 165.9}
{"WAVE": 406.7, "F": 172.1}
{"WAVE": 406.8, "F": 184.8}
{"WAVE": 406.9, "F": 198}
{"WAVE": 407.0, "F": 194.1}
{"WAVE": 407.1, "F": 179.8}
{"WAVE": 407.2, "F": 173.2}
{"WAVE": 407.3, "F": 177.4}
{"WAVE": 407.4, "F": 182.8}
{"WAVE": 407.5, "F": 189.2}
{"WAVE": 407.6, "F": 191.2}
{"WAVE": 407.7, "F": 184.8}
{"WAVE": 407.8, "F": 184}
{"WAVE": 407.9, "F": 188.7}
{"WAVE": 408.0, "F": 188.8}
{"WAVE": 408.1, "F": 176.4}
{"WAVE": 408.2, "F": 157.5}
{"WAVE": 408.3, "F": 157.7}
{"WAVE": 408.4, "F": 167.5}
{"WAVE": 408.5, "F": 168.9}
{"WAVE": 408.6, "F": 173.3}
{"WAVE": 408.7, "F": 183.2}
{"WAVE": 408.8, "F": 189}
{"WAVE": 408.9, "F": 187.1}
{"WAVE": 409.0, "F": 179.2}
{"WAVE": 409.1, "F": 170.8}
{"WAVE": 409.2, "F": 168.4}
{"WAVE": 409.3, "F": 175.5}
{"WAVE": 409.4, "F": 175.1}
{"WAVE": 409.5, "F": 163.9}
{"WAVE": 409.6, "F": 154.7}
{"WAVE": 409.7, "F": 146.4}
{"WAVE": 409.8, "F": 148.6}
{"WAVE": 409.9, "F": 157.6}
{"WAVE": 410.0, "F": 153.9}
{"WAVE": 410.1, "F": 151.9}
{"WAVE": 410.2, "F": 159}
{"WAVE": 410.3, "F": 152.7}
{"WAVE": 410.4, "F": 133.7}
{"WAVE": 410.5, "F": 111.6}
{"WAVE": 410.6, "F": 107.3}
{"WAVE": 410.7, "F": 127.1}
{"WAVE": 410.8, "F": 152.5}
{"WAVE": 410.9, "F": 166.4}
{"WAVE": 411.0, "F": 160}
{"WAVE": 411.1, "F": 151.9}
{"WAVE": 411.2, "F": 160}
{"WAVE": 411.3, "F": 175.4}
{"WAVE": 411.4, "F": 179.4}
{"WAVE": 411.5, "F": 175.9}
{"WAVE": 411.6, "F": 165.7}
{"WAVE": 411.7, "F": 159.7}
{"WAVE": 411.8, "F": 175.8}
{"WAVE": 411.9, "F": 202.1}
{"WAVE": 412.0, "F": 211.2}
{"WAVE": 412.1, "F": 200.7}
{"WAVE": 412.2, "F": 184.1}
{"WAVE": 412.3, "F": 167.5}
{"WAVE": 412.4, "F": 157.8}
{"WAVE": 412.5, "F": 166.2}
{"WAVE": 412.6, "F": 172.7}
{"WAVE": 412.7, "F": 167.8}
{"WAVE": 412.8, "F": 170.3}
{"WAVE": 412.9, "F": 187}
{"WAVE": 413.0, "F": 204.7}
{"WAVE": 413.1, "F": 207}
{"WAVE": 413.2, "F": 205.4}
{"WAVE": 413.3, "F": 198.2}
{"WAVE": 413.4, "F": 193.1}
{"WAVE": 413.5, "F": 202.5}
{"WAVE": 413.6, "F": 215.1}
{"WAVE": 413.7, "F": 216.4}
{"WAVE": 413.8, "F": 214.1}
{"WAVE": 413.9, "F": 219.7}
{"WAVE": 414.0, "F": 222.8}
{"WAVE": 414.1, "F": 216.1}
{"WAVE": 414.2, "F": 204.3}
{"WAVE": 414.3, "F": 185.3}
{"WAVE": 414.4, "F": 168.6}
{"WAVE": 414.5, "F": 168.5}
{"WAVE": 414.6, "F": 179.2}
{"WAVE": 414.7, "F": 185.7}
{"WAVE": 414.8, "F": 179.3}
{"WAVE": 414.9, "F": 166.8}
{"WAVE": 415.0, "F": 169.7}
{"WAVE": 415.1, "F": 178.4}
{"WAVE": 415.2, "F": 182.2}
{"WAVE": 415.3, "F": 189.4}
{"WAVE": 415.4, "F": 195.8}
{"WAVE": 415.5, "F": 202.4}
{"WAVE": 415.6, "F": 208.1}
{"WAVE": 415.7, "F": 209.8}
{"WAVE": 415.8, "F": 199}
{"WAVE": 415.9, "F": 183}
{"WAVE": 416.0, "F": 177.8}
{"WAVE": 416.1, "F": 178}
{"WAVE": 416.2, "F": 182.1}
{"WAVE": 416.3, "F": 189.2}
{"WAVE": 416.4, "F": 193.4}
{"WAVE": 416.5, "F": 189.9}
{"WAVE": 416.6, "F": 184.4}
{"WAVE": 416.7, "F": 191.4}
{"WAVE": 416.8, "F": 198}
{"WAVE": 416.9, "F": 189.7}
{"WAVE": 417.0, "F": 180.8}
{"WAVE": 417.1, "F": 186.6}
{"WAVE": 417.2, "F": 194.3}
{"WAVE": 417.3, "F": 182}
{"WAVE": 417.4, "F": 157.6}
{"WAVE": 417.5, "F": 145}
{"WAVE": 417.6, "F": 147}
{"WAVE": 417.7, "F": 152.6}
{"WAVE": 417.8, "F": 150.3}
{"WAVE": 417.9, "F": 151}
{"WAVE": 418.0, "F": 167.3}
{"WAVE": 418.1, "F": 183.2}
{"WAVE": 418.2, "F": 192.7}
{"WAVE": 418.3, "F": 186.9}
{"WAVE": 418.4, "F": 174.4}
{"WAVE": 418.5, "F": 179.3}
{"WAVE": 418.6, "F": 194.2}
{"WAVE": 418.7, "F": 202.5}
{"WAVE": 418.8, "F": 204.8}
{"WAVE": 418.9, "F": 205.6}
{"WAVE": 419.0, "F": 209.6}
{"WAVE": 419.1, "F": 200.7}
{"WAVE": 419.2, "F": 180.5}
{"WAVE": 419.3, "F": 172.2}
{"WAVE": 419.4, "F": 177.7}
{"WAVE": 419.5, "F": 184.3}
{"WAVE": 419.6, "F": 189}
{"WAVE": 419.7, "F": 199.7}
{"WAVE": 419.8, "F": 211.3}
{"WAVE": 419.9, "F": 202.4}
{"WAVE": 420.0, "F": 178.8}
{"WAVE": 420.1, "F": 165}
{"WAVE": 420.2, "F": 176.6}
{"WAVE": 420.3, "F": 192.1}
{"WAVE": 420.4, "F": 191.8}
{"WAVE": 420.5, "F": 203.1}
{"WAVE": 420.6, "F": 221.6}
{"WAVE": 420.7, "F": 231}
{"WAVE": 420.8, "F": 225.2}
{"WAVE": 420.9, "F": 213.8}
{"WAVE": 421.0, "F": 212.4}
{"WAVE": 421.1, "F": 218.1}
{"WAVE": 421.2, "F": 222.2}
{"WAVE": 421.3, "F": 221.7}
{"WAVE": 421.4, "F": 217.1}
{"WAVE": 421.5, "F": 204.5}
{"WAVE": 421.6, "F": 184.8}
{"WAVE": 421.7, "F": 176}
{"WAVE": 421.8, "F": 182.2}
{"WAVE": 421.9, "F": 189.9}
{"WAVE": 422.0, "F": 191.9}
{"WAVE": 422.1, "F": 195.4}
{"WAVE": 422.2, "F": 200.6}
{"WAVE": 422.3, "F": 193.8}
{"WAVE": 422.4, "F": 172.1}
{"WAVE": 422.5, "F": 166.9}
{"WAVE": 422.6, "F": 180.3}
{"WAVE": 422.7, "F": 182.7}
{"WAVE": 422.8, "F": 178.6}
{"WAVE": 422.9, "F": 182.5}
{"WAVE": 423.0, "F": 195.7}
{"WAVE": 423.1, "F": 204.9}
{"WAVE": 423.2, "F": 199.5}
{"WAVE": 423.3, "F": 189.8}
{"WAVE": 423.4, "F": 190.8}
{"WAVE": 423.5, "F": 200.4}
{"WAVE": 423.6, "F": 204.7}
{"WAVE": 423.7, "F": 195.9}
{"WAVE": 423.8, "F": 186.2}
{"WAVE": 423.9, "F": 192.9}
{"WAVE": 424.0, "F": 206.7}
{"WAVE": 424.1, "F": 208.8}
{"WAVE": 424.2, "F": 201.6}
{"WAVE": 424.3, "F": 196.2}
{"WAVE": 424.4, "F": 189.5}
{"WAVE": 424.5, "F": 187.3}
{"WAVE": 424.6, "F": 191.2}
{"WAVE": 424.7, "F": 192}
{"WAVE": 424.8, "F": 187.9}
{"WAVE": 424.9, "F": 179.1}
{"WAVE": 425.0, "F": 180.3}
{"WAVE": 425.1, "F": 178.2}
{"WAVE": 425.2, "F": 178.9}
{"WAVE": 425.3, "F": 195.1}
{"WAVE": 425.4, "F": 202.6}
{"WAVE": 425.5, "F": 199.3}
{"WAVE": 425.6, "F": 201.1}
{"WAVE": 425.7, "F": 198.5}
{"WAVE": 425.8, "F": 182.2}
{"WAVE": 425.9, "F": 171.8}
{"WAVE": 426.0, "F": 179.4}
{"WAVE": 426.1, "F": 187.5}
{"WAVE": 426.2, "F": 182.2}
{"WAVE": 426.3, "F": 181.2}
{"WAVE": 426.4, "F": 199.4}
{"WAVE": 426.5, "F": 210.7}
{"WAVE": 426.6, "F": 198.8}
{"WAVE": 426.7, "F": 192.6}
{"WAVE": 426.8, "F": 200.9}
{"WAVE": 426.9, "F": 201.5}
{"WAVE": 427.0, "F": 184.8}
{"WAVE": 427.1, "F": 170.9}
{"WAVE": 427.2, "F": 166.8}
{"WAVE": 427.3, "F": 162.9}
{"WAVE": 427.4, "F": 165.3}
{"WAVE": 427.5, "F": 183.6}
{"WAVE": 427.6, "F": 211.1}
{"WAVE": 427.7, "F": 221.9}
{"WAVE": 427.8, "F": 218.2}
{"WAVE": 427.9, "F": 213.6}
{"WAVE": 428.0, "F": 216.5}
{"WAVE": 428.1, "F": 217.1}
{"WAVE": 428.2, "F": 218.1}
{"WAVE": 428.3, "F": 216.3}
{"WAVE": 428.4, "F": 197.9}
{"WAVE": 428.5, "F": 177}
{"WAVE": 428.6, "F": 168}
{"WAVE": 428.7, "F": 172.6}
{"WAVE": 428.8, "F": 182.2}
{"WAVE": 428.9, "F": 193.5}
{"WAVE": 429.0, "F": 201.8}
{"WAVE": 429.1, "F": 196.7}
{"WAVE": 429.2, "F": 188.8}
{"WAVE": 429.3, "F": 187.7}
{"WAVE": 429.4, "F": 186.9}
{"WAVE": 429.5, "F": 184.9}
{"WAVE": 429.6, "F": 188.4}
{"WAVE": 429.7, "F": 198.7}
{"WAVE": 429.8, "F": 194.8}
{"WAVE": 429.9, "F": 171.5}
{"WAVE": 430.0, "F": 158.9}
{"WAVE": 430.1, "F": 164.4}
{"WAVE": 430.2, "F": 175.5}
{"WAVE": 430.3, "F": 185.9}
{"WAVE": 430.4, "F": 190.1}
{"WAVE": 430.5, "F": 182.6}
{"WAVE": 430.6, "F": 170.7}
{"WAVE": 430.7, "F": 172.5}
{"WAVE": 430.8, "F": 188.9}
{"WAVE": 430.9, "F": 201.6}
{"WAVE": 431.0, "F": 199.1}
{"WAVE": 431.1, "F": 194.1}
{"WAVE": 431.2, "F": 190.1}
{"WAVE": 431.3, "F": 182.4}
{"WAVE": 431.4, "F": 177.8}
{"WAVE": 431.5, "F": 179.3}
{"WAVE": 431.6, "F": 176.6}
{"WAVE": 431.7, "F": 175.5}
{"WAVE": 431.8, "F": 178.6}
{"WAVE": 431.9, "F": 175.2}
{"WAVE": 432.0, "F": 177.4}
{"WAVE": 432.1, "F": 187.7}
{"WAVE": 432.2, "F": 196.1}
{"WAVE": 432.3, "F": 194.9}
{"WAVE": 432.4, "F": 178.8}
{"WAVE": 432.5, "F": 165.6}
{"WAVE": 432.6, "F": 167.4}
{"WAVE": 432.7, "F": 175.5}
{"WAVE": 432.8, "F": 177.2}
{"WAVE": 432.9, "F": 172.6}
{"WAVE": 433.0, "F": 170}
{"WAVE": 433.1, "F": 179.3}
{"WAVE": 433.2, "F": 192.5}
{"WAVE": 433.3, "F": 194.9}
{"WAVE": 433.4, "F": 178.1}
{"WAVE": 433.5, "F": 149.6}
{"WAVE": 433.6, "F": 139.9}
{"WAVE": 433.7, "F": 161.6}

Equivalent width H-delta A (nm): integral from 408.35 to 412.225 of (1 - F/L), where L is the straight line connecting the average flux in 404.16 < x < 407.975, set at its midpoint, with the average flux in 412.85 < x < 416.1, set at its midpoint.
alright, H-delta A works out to 0.47 nm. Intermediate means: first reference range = 180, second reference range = 195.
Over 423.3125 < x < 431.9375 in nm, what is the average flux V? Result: 190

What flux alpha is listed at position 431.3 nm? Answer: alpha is 182.4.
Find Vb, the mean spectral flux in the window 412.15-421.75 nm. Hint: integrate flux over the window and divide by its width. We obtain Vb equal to 190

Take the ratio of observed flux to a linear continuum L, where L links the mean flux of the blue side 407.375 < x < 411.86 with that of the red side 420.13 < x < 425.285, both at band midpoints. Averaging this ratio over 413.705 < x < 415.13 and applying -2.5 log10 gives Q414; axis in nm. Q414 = -0.09 mag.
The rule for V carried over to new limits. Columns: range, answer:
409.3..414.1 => 174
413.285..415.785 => 195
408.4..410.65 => 160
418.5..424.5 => 196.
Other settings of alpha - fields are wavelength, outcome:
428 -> 216.5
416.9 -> 189.7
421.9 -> 189.9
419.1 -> 200.7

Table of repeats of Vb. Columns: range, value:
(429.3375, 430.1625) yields 181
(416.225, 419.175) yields 182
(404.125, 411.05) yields 171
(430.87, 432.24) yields 185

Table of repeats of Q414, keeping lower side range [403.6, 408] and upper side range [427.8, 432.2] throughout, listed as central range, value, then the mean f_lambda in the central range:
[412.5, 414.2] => -0.09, 200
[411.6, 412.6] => 0.02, 179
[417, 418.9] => 0.05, 176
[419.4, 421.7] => -0.09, 202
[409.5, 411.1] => 0.24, 146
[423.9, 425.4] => -0.03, 191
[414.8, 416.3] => -0.02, 187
